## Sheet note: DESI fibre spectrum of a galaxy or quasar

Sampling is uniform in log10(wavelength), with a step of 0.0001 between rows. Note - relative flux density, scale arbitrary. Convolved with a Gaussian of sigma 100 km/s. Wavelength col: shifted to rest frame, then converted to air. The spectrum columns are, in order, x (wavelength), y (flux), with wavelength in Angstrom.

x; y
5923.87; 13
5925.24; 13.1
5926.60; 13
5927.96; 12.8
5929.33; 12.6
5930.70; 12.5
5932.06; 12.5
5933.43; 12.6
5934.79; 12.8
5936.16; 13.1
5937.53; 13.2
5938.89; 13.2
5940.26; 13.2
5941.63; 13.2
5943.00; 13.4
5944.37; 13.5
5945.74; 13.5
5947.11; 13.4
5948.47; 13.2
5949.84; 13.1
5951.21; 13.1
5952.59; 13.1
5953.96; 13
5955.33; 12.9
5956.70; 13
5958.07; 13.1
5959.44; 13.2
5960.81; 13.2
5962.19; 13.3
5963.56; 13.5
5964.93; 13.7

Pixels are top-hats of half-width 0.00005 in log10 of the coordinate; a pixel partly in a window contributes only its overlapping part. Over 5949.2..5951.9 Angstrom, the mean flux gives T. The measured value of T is 13.1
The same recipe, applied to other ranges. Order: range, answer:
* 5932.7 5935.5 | 12.7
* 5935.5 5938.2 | 13.1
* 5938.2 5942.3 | 13.2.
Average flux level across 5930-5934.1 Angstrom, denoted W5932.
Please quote 12.5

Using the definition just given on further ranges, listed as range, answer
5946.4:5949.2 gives 13.3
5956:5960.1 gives 13.1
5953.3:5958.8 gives 13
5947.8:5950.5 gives 13.1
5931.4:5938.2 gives 12.8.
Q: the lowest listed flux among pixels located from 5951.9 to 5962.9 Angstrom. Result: 12.9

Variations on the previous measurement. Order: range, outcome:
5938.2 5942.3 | 13.2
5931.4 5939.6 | 12.5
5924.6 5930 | 12.6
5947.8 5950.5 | 13.1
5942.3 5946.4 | 13.4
